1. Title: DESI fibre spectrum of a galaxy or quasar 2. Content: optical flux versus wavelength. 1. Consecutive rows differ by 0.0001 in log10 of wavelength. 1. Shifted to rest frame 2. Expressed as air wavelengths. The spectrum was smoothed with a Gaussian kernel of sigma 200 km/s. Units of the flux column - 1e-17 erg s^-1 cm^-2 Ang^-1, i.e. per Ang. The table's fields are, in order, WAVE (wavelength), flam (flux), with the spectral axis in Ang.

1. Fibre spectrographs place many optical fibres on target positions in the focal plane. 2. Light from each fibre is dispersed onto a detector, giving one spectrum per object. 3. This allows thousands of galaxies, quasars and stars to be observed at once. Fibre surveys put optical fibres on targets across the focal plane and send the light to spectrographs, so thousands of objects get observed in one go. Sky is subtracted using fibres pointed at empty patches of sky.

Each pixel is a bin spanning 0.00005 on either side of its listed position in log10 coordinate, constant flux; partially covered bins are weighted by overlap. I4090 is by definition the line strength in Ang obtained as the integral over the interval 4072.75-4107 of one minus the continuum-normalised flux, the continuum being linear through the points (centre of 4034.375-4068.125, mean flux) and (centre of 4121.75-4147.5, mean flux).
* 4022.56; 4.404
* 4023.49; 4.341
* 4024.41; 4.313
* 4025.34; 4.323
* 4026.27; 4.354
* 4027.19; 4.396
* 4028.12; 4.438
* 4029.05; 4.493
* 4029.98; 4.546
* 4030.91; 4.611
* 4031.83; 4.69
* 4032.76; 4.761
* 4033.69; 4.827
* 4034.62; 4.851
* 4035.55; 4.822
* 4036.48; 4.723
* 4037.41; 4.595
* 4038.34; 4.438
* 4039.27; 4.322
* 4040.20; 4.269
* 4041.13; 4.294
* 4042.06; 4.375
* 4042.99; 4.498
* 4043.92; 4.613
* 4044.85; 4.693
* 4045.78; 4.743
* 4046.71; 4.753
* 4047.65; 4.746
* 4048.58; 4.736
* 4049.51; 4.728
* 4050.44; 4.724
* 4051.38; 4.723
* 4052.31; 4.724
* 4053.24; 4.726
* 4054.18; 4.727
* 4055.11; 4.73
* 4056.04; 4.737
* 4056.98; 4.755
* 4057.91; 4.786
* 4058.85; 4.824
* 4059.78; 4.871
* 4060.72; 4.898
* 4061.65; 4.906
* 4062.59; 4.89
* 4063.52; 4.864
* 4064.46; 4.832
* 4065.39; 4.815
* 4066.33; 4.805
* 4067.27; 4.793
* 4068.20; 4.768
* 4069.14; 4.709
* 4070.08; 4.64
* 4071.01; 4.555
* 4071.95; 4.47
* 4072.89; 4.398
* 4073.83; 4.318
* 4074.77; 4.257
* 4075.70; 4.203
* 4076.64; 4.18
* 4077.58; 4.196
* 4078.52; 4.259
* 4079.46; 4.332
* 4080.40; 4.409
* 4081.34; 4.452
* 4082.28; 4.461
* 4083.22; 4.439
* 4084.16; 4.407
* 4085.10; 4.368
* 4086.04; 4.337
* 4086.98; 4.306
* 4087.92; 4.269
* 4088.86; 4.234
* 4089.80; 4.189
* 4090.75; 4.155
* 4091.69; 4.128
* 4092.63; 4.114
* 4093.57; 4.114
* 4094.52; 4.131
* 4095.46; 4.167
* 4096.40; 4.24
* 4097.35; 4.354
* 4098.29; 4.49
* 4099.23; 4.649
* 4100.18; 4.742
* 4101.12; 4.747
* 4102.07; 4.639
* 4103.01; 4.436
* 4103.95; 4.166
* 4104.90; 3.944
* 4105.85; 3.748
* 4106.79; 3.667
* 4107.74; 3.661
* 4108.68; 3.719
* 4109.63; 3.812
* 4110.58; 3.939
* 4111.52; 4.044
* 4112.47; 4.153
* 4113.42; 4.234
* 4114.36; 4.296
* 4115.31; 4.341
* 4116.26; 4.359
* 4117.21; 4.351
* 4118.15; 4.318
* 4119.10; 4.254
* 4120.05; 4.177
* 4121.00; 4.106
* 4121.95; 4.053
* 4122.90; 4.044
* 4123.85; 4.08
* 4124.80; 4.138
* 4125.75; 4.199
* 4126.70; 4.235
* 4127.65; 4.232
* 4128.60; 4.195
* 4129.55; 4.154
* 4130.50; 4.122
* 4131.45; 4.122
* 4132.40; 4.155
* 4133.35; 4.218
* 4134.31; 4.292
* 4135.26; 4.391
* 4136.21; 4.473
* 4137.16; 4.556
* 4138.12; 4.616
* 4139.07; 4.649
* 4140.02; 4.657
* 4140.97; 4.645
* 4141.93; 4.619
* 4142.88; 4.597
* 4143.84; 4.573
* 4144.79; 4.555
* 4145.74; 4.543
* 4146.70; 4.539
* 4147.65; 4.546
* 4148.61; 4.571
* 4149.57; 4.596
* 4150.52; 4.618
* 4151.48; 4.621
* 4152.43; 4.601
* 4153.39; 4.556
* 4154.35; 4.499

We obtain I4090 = 1.9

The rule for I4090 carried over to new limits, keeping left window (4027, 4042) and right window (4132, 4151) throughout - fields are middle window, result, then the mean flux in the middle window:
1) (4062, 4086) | 0.2 Ang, 4.51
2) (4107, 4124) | 1.6 Ang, 4.1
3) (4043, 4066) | -1.1 Ang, 4.77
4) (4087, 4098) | 0.8 Ang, 4.2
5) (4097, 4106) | 0.2 Ang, 4.41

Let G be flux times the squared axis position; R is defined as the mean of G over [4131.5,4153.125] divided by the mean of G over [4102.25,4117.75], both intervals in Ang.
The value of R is 1.1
